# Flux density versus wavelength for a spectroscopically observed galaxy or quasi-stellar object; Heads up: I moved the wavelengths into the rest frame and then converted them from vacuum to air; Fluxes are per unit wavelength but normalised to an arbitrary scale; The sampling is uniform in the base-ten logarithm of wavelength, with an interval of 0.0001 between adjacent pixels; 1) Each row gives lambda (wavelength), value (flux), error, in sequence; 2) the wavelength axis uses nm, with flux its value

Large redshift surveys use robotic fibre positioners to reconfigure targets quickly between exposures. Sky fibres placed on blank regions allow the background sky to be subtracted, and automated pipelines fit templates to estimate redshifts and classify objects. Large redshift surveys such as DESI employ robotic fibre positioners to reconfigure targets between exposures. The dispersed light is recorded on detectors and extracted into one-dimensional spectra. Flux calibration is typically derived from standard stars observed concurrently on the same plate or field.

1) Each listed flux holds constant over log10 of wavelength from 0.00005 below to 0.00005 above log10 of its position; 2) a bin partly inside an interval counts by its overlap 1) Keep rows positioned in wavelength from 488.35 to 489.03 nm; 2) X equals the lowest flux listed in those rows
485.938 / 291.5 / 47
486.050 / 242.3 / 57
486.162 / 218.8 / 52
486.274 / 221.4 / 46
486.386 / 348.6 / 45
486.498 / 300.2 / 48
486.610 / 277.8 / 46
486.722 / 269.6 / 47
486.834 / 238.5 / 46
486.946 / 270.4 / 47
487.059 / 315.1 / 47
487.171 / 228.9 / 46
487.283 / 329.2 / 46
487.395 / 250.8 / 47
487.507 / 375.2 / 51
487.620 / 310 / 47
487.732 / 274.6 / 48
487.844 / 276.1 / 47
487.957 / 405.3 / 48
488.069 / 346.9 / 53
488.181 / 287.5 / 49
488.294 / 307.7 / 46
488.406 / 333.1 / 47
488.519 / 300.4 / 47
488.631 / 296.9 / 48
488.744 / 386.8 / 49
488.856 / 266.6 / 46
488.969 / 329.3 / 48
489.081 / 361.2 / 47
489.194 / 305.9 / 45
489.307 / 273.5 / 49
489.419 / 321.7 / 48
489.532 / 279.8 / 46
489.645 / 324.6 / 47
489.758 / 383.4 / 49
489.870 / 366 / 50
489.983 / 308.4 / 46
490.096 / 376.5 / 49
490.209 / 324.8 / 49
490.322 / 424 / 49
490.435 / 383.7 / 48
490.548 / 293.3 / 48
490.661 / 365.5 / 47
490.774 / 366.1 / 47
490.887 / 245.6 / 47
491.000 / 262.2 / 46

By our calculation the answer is 266.6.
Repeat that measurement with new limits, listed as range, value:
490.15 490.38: 324.8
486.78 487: 238.5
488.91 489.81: 273.5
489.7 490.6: 293.3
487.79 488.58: 276.1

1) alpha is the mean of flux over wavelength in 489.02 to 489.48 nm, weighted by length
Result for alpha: 316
